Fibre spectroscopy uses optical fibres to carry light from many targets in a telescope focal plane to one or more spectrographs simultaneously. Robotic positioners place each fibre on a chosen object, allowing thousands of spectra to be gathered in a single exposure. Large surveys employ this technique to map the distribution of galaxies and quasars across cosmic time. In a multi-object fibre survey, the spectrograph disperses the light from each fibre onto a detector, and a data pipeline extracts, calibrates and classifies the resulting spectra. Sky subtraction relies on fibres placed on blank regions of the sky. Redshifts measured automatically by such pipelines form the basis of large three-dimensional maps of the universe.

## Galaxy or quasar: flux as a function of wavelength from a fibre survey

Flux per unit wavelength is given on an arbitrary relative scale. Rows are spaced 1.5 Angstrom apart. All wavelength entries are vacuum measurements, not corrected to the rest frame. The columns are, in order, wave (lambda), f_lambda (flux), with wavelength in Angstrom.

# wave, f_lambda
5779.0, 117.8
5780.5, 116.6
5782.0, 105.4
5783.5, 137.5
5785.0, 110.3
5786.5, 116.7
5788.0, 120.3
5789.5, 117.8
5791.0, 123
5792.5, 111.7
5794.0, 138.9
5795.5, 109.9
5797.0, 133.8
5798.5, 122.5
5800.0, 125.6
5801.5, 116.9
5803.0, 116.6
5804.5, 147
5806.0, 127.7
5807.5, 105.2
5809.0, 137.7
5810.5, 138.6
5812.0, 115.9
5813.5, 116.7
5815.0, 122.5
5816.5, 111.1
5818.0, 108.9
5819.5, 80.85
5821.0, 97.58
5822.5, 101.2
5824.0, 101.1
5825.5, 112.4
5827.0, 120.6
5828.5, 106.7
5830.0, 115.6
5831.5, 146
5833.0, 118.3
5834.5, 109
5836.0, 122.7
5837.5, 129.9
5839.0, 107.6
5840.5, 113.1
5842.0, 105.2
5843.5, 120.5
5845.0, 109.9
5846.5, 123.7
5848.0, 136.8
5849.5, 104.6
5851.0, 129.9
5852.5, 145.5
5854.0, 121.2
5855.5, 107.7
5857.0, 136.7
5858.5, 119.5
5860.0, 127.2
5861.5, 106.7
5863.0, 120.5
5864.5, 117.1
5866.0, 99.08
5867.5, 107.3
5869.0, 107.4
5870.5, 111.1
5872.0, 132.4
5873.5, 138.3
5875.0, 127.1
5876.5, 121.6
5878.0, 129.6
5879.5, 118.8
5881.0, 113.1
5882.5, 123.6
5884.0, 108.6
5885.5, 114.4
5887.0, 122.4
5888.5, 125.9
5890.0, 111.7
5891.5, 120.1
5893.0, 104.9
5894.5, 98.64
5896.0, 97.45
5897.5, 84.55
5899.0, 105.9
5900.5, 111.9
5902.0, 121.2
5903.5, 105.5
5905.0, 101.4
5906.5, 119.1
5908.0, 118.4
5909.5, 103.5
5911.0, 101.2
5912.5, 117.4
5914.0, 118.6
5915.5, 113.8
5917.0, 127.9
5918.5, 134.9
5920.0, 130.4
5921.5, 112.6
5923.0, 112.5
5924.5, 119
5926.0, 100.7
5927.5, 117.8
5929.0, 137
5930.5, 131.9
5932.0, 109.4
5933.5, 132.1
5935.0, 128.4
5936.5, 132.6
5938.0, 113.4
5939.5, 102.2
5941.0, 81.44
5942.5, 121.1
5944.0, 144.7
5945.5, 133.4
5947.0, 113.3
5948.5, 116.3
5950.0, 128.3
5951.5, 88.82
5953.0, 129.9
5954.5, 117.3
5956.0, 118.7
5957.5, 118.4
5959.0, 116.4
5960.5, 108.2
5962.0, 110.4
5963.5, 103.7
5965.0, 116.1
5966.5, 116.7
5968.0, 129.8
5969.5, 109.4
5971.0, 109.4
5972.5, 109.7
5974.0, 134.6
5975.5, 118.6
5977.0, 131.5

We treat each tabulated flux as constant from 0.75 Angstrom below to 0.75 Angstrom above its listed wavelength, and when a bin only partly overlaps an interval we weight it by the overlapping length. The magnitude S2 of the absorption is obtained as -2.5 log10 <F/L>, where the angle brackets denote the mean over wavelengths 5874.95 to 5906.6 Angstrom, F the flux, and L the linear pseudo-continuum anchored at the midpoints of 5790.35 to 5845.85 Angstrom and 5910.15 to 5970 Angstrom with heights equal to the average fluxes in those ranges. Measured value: 0.05 mag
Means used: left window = 118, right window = 118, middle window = 113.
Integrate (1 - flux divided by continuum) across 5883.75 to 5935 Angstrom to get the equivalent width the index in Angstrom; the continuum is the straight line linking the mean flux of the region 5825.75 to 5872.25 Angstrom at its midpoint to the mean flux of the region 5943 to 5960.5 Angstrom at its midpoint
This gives 1.98 Angstrom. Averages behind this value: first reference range 118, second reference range 120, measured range 115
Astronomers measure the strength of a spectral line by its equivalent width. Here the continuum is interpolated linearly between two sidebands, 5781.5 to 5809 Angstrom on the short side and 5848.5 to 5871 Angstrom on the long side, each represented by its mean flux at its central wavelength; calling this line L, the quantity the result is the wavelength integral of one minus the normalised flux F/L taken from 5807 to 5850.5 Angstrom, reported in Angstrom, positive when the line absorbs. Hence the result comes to 1.6 Angstrom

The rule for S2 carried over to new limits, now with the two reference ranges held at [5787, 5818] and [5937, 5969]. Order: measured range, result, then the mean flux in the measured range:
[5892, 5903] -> 0.14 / 104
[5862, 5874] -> 0.03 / 116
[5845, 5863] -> -0.02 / 123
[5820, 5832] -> 0.10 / 111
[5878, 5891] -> 0.01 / 118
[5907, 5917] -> 0.04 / 114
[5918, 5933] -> -0.03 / 121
